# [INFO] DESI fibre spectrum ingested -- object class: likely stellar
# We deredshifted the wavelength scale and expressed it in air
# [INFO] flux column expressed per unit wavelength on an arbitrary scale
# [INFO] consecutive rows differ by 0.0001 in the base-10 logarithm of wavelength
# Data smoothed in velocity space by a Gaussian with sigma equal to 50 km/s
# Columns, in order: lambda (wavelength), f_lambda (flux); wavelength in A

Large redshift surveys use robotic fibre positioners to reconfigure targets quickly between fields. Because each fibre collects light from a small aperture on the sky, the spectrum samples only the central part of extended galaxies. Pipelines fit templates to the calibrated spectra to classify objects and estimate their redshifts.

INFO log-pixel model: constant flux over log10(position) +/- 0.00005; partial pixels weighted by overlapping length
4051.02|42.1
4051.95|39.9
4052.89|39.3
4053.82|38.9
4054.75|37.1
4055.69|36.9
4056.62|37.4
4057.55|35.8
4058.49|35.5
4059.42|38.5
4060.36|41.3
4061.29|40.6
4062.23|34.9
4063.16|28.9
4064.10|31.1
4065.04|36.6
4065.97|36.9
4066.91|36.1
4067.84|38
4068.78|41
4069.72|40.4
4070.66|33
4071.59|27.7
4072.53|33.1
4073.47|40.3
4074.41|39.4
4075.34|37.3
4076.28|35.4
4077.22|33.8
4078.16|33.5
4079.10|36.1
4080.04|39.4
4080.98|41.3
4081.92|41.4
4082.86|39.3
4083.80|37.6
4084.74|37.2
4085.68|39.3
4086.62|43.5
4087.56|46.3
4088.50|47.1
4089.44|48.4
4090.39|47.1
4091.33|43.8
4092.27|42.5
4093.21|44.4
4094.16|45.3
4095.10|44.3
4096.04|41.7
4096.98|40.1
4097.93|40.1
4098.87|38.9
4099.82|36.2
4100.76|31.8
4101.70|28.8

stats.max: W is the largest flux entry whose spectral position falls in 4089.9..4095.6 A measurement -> 47.1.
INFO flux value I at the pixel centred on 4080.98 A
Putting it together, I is 41.3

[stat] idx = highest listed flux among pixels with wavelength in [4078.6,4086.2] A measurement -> 41.4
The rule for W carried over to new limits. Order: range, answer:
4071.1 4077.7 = 40.3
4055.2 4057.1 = 37.4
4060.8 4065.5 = 40.6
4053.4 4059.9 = 38.9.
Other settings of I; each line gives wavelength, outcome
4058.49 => 35.5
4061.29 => 40.6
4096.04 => 41.7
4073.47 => 40.3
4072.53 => 33.1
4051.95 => 39.9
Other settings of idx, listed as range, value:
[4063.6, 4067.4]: 36.9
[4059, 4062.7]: 41.3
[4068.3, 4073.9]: 41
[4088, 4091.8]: 48.4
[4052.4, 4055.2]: 39.3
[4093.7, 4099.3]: 45.3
